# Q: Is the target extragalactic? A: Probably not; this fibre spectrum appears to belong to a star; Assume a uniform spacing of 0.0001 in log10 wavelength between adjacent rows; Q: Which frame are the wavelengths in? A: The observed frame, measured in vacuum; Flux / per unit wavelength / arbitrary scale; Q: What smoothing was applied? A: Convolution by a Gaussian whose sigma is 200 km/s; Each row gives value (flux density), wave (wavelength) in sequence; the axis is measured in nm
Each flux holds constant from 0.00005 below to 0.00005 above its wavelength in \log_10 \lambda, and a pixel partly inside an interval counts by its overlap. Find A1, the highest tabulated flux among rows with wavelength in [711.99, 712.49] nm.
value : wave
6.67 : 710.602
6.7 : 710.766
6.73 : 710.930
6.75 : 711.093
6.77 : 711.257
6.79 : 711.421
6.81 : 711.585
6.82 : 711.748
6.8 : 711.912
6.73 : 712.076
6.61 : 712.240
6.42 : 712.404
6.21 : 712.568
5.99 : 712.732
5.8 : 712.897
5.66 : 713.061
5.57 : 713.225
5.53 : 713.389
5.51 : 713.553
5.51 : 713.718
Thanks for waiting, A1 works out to 6.73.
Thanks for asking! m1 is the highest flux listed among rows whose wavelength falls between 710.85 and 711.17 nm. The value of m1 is 6.75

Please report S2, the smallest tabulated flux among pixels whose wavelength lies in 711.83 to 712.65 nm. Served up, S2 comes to 6.21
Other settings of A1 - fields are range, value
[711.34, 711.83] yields 6.82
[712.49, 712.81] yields 6.21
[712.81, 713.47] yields 5.8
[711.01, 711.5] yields 6.79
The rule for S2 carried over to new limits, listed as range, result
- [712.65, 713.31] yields 5.57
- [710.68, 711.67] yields 6.7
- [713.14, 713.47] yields 5.53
